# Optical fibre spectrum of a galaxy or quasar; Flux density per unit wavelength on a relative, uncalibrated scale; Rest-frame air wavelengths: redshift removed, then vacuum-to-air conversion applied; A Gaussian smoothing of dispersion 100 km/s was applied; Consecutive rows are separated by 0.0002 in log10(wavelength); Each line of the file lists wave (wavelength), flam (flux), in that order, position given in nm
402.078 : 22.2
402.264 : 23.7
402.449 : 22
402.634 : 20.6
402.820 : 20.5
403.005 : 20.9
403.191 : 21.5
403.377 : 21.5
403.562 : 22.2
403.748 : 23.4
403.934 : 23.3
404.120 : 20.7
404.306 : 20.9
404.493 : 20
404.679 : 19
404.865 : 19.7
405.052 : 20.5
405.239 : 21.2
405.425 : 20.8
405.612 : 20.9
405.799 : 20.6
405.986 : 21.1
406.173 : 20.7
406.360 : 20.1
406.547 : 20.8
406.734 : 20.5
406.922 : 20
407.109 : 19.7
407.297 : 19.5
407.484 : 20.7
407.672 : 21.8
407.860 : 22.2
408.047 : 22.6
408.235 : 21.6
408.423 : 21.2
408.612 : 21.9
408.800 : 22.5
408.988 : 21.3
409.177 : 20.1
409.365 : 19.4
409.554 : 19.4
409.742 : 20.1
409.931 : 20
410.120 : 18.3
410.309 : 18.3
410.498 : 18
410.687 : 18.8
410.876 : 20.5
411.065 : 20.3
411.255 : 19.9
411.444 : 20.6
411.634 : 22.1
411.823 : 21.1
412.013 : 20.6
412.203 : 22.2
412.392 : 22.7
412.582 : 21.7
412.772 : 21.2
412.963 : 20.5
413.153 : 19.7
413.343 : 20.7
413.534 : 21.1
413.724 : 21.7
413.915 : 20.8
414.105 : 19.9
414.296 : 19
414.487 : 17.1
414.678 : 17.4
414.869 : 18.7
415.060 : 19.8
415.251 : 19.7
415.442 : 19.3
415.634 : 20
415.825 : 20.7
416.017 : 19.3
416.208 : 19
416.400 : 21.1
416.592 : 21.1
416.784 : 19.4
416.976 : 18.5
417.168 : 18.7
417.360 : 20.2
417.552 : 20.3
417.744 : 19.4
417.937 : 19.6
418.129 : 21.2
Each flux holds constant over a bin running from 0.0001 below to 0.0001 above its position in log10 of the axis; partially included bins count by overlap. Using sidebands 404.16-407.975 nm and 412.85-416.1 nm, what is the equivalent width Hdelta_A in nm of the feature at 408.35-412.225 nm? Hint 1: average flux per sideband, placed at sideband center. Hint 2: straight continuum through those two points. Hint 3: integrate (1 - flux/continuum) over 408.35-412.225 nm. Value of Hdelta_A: -0.03 nm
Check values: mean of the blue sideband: 20.6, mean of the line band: 20.3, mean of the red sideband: 19.7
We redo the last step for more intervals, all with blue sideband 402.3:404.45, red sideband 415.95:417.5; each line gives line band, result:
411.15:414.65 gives -0.067 nm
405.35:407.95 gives 0.058 nm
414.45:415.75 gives 0.063 nm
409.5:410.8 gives 0.104 nm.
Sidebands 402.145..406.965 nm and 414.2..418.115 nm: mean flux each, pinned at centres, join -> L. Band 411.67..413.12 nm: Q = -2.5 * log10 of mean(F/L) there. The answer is -0.07 mag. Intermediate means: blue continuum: 21.1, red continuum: 19.5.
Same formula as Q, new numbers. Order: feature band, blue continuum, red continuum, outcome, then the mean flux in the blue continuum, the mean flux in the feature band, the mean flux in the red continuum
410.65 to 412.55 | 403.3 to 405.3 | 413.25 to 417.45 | -0.04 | 21.1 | 21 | 19.7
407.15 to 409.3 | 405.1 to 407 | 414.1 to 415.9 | -0.05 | 20.7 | 21.3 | 19.1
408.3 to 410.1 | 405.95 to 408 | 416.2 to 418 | 0.00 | 20.7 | 20.6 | 19.8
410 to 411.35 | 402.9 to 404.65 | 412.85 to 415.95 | 0.07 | 21.5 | 19.2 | 19.8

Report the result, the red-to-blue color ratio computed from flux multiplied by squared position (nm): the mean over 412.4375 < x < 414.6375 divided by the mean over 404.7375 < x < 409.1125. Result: 1.00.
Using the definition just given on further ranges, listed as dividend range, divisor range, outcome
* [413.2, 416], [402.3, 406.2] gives 0.98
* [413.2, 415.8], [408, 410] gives 0.97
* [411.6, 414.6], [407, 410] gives 1.01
